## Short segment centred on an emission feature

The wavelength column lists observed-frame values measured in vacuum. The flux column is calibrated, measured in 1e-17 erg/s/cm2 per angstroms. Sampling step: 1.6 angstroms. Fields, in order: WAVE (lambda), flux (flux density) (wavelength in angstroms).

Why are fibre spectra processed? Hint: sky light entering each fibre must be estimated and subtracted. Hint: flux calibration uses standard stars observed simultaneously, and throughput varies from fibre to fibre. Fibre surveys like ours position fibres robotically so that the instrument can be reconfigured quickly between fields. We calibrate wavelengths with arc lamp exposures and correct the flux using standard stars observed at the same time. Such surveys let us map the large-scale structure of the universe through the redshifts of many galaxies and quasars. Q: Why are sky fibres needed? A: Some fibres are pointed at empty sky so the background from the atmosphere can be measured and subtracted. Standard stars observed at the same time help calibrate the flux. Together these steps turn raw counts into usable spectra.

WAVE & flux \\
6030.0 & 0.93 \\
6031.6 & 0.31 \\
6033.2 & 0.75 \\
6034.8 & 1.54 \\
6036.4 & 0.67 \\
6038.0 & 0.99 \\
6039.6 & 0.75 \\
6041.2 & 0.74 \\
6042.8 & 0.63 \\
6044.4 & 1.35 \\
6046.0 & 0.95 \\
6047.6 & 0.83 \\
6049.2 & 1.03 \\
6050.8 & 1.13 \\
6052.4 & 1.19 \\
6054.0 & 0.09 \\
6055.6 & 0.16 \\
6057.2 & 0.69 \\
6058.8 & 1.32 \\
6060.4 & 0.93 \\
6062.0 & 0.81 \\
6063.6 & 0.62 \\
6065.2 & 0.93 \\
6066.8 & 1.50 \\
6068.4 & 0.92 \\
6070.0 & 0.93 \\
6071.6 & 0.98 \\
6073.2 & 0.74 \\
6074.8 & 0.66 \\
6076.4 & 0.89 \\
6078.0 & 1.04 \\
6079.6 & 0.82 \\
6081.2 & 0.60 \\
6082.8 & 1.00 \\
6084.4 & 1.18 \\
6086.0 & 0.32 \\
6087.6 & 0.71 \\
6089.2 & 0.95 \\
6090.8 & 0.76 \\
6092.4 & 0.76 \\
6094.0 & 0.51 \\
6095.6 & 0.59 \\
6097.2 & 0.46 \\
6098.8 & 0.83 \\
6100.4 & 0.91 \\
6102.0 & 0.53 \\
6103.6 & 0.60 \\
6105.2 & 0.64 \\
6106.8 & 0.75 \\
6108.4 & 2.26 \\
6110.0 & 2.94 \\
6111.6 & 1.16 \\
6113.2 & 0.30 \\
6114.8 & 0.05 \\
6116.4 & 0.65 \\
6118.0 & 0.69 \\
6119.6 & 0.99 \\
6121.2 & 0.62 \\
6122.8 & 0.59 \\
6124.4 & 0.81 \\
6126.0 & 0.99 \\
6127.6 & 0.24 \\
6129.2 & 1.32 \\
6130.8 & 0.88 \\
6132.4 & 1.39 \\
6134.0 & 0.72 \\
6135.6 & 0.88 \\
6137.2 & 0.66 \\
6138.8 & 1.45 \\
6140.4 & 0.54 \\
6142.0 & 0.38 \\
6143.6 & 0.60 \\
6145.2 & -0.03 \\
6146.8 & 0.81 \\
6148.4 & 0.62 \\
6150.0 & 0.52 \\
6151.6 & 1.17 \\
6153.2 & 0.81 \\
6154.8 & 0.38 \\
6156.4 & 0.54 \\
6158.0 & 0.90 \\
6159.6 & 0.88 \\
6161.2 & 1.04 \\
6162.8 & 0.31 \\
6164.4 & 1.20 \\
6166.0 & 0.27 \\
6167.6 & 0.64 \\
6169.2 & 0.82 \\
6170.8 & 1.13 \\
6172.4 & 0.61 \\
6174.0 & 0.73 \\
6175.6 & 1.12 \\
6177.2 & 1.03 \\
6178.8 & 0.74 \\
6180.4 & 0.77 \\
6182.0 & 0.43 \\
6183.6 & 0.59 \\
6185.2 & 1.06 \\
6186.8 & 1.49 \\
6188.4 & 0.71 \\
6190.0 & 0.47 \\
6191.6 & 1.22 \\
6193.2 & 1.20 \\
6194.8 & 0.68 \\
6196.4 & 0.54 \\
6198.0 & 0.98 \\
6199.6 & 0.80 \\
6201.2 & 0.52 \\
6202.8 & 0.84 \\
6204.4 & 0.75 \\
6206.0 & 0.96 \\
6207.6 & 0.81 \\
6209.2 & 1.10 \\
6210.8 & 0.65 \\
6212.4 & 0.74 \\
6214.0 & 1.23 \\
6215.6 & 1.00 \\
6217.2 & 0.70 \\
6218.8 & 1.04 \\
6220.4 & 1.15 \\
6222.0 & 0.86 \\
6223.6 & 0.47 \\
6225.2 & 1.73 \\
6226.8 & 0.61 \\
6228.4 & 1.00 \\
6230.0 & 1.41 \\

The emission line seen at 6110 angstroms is H-beta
